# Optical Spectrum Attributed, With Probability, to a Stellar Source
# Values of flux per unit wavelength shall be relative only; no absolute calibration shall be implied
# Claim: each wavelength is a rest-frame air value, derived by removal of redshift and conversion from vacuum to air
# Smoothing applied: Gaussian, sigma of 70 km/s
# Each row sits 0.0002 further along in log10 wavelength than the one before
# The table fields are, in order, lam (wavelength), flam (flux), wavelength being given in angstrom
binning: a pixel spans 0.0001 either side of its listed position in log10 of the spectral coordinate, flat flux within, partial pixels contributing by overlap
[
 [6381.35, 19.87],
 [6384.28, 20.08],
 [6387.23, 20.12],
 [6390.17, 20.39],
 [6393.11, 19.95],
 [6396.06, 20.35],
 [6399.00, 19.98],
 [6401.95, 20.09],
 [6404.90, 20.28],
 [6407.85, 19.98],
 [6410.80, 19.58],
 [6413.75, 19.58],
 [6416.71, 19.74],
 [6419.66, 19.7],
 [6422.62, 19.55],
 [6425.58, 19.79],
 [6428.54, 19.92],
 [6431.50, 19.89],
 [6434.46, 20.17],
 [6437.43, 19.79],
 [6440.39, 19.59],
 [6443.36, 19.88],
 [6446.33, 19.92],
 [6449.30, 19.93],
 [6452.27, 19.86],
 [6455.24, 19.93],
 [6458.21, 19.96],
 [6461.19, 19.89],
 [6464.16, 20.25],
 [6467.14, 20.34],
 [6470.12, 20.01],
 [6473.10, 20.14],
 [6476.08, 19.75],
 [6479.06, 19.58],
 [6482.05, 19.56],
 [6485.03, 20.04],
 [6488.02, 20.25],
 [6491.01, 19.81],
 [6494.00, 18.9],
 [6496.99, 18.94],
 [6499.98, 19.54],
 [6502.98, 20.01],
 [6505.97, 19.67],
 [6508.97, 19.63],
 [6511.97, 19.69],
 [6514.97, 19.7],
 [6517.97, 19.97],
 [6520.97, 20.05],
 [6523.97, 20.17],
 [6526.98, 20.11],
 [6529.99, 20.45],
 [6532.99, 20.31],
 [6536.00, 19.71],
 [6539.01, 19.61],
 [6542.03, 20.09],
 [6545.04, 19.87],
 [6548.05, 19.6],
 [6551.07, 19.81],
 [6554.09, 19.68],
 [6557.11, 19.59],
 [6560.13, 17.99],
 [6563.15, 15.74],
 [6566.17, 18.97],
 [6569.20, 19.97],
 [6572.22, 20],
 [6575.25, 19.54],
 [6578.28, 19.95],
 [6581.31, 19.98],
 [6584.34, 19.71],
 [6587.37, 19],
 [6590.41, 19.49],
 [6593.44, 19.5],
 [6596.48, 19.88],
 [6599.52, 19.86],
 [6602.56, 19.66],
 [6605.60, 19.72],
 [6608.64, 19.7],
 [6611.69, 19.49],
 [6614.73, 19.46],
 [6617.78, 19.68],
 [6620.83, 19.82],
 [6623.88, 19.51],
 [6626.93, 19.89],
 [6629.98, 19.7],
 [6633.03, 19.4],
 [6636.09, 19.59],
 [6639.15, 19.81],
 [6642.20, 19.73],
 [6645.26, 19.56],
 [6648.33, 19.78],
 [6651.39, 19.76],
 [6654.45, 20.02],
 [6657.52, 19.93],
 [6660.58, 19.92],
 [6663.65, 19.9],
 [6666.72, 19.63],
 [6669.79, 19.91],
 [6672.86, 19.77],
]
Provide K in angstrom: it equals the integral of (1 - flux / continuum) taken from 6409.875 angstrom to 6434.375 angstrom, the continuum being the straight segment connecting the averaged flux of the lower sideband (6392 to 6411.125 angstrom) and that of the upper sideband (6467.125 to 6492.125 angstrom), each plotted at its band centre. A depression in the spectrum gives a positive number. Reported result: 0.33 angstrom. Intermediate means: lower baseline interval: 20.1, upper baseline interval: 19.9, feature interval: 19.7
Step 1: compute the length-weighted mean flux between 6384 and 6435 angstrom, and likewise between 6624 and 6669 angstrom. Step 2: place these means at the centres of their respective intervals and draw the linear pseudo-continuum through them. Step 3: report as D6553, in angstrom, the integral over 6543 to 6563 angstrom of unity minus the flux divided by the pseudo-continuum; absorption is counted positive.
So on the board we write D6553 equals 0.6 angstrom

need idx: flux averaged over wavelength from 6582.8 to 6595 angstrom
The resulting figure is 19.4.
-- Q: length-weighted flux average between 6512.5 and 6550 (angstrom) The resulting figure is 20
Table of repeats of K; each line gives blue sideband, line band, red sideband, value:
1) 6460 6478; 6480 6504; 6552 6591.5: 0.3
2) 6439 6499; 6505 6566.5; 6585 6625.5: 0.5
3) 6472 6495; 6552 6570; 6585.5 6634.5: 0.9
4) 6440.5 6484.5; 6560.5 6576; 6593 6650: 0.8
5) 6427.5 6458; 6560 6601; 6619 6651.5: 0.9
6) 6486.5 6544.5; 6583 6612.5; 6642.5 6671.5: 0.3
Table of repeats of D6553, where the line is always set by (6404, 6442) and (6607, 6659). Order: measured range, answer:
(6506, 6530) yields -0.2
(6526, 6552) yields -0.3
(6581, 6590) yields 0.1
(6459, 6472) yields -0.2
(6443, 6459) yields -0.1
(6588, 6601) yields 0.1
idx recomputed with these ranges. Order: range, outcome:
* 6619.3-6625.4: 19.7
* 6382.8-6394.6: 20.1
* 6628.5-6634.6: 19.5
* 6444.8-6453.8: 19.9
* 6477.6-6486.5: 19.7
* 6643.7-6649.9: 19.6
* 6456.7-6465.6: 20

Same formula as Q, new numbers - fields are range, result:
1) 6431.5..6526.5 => 19.8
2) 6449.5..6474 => 20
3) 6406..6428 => 19.7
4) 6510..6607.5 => 19.6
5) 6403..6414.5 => 19.9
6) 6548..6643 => 19.5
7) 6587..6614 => 19.6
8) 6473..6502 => 19.6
